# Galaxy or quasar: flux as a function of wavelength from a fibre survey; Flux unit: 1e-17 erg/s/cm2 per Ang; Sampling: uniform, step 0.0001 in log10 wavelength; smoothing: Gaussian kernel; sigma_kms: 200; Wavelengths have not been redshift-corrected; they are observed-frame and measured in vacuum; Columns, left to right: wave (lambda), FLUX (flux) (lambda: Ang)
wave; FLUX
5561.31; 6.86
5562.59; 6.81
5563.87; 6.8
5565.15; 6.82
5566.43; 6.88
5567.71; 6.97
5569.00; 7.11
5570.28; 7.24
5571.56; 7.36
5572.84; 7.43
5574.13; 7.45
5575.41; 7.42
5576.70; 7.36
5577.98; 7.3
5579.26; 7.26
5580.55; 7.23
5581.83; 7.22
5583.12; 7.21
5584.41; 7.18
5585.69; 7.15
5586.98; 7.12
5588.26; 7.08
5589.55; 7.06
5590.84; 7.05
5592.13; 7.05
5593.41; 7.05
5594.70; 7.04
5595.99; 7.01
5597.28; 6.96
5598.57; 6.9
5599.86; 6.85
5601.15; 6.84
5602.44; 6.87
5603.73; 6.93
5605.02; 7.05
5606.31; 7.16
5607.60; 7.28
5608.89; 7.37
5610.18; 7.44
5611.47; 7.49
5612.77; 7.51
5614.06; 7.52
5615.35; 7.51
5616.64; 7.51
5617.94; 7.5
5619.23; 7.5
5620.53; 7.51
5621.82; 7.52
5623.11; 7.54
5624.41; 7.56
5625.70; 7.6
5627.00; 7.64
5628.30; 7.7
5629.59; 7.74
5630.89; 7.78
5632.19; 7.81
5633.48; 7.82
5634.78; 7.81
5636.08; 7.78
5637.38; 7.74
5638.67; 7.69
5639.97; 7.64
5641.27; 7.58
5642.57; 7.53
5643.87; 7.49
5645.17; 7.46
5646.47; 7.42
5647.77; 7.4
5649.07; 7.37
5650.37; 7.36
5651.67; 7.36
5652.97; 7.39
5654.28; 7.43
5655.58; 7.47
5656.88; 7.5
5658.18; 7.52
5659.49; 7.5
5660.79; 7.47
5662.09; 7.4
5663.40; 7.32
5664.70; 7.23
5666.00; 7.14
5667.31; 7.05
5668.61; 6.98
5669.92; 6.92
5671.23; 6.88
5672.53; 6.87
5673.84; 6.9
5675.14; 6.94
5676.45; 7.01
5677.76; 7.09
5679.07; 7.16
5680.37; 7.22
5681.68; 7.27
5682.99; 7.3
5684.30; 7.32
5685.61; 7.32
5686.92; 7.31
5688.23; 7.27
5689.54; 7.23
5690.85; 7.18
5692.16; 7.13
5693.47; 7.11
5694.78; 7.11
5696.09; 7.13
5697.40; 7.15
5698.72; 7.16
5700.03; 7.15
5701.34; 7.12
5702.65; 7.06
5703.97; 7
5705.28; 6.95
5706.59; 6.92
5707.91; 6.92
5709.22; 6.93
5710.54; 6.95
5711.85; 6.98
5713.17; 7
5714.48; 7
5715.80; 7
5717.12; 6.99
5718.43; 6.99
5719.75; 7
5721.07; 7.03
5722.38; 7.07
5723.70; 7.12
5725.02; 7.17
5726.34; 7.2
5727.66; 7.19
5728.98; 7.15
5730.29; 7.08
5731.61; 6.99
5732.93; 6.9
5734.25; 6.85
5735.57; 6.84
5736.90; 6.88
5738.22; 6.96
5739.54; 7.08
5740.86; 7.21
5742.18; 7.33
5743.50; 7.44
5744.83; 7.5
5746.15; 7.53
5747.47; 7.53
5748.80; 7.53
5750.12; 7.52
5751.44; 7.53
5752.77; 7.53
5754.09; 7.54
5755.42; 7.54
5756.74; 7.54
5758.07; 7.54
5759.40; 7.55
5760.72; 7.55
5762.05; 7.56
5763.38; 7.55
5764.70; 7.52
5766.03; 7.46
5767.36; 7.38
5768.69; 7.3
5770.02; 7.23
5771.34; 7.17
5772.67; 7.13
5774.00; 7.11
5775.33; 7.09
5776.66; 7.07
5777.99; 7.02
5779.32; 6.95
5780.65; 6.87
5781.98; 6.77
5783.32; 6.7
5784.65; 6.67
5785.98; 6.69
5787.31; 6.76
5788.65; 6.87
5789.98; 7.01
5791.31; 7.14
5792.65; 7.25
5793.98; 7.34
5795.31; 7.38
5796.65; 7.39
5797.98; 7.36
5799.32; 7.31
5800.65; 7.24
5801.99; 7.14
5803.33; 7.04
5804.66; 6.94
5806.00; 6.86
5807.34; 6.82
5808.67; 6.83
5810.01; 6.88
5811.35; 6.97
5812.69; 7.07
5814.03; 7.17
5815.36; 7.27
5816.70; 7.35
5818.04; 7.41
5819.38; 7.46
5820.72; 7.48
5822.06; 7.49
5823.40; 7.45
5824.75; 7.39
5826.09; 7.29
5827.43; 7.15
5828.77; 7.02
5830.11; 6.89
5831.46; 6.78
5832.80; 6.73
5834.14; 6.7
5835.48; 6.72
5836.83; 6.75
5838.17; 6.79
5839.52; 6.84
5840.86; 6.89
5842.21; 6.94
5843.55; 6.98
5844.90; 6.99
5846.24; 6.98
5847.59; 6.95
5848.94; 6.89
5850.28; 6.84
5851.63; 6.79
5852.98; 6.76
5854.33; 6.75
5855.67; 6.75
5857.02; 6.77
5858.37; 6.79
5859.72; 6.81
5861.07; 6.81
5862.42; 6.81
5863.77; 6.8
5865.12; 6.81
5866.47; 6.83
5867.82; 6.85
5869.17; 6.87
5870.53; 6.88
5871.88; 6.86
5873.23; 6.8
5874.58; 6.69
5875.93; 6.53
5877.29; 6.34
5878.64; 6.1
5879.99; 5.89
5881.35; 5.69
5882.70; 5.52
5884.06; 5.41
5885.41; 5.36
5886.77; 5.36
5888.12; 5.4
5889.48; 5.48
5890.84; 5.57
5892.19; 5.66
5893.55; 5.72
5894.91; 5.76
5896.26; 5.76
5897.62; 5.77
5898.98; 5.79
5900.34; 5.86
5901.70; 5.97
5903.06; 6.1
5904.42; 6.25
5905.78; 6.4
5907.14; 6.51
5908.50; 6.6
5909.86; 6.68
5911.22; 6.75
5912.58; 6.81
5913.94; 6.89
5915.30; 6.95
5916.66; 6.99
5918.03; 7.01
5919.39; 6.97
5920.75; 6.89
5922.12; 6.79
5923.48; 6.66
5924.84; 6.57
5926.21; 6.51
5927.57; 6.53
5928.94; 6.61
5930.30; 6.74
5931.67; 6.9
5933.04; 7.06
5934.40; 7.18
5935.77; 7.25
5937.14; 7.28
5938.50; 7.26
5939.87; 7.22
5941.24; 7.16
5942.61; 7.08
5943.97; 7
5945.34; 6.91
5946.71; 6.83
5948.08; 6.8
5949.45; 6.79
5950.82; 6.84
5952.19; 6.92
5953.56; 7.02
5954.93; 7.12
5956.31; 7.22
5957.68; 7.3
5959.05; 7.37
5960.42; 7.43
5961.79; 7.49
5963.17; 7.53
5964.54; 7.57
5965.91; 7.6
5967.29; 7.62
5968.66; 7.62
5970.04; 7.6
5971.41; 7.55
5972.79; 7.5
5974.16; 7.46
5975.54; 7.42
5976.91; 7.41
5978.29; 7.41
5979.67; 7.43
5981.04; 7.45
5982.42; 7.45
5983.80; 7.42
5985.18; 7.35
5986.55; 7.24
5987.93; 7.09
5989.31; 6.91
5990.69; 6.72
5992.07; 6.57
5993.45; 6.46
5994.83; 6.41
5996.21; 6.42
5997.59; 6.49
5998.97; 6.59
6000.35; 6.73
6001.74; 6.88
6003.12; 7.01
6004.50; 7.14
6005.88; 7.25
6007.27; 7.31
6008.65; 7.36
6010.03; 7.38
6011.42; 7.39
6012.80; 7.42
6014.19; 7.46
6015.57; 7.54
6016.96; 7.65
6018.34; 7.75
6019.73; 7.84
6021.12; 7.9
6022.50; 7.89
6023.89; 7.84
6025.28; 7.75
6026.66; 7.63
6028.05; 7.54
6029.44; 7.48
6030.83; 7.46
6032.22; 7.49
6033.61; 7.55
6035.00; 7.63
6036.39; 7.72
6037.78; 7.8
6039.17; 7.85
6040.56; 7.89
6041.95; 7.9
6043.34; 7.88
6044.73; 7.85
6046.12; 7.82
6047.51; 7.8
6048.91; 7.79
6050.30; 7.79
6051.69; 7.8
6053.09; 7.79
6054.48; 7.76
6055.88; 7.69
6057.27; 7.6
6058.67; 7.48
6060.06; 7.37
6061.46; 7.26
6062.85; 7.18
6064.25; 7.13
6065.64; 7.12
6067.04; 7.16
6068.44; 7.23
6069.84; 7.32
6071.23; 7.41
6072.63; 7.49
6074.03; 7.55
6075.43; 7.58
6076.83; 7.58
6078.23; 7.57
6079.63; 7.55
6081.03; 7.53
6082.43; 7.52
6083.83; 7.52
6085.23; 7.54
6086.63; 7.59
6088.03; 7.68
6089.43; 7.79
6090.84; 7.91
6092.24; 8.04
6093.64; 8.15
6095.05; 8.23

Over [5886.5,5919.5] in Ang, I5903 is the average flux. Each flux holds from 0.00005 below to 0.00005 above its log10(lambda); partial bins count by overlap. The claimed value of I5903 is 6.2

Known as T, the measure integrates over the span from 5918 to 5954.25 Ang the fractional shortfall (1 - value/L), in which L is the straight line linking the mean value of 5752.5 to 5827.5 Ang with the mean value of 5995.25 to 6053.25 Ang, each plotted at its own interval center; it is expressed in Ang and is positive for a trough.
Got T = 2.3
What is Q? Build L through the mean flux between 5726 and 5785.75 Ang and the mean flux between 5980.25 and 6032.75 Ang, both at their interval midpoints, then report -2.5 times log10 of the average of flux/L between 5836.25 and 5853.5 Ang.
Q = 0.06 mag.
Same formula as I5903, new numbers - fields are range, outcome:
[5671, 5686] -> 7.11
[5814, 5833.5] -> 7.22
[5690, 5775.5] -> 7.2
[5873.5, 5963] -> 6.55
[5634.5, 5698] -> 7.3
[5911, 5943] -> 6.92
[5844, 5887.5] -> 6.54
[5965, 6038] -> 7.34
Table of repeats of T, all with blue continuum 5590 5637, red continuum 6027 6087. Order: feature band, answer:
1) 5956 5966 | 0.1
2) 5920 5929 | 1.0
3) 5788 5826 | 1.3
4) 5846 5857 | 1.0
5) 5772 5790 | 1.3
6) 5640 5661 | -0.2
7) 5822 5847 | 1.7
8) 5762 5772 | 0.1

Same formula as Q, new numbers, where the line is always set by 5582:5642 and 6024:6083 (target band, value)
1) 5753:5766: -0.02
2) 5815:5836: 0.05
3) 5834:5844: 0.10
